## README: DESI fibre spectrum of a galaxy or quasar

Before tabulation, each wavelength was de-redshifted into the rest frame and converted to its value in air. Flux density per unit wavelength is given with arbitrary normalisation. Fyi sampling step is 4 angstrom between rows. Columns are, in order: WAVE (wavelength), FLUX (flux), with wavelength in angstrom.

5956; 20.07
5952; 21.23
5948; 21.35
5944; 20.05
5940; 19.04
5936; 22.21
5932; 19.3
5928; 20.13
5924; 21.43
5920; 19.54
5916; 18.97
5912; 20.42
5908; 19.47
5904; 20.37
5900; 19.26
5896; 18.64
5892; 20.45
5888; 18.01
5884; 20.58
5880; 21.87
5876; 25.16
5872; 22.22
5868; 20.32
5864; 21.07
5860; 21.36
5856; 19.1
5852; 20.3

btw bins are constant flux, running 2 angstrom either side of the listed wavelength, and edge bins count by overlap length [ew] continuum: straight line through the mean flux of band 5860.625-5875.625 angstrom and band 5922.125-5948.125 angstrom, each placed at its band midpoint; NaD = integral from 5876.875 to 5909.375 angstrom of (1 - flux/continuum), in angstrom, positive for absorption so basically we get 1.8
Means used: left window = 21.6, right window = 20.4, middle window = 20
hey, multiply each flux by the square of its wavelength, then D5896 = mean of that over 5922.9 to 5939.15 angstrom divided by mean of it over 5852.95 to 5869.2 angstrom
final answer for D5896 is 1.0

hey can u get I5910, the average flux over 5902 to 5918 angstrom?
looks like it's 19.8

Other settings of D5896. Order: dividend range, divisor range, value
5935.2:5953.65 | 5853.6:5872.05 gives 1.03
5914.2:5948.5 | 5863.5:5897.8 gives 0.98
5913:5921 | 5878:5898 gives 0.98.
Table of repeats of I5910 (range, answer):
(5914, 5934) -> 19.9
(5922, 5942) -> 20.4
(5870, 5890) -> 21.6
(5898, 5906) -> 19.8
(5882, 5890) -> 19.3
